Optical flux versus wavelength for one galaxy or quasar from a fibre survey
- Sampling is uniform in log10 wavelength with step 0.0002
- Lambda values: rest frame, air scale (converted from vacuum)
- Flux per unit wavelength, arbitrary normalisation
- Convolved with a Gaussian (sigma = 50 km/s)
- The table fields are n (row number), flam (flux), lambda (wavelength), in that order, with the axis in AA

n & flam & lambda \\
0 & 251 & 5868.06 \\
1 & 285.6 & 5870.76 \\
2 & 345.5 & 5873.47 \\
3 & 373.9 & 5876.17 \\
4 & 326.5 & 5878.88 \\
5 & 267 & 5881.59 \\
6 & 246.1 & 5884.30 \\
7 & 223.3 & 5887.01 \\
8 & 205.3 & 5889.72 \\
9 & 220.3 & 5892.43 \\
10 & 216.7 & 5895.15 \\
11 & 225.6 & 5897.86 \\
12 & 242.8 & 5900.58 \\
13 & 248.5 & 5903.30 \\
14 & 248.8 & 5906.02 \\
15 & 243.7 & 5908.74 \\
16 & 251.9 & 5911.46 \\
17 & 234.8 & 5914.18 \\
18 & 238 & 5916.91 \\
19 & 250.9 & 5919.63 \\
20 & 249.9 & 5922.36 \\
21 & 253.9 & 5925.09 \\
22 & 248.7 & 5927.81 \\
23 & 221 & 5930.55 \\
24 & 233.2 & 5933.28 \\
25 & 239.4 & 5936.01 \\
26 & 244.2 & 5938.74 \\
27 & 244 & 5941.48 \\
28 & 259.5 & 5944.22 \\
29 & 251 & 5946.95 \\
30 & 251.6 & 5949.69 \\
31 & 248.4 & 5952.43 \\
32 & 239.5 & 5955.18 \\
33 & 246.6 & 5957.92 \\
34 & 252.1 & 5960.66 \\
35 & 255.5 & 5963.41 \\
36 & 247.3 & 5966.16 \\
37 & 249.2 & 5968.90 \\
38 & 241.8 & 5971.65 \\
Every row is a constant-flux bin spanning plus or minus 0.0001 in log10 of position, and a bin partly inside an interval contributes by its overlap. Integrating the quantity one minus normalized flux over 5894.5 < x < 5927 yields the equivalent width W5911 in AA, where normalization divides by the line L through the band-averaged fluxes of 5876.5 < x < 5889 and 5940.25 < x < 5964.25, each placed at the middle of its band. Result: 2.4 AA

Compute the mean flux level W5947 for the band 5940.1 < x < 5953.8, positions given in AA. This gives 251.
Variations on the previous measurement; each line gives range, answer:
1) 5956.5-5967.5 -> 250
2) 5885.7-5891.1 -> 214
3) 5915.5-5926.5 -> 248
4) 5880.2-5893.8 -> 233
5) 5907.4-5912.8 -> 248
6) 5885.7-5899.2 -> 218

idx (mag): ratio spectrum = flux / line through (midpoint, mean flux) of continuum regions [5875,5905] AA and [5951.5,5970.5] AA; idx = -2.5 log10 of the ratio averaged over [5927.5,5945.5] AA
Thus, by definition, 0.04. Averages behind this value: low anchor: 253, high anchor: 248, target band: 241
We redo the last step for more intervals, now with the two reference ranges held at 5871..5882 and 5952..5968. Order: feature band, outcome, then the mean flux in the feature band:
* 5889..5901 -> 0.37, 221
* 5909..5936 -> 0.17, 242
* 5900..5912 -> 0.21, 247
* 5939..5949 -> 0.05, 251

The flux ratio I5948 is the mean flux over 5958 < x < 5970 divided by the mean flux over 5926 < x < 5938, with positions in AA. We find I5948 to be 1.06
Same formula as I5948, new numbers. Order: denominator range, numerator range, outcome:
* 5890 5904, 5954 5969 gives 1.09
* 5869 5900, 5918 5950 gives 0.92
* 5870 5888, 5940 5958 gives 0.84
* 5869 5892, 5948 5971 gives 0.88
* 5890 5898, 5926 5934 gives 1.08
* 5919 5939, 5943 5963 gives 1.03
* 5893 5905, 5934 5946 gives 1.06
